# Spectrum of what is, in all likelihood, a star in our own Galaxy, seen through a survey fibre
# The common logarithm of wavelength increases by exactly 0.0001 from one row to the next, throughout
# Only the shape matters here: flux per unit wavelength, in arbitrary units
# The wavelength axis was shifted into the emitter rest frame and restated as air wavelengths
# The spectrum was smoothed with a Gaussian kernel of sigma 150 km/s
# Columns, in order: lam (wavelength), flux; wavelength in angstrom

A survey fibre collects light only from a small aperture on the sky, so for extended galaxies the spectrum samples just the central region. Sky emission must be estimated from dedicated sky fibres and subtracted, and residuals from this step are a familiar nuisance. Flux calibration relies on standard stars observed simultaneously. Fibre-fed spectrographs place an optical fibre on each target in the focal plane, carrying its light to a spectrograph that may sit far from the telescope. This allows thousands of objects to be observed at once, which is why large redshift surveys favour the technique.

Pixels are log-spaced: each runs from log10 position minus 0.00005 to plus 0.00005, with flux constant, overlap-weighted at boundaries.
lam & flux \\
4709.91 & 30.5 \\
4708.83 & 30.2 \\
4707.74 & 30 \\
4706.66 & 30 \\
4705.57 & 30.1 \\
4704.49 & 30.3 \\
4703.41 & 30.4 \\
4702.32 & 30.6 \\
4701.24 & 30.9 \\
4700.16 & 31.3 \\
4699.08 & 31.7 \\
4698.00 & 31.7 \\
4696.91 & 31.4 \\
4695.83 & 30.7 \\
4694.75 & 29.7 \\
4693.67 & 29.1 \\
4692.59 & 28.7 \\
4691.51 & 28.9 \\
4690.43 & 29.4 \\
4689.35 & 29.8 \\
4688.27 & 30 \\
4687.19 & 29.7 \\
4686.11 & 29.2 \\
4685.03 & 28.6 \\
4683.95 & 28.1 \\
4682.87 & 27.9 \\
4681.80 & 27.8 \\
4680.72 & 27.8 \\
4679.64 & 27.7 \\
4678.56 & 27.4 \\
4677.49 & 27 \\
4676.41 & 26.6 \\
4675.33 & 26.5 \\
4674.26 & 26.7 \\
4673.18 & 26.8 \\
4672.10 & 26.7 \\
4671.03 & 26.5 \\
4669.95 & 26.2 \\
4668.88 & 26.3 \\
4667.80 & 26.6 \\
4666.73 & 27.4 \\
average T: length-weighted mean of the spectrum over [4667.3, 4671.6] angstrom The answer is 26.4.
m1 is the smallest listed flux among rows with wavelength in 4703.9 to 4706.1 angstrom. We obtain 30.1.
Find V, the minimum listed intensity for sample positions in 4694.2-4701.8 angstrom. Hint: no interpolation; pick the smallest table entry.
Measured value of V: 29.7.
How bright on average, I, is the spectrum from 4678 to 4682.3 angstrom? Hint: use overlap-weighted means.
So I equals 27.7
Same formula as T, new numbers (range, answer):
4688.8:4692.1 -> 29.4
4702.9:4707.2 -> 30.2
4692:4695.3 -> 29.2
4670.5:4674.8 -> 26.7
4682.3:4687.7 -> 28.7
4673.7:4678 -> 26.7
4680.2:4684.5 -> 27.9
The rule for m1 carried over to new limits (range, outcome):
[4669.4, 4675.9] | 26.2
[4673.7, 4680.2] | 26.5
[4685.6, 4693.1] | 28.7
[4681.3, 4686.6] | 27.8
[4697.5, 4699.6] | 31.7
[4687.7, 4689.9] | 29.8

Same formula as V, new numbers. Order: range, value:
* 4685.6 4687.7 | 29.2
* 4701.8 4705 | 30.3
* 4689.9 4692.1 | 28.9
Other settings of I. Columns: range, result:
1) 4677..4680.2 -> 27.4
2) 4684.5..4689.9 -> 29.4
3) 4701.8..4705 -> 30.4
